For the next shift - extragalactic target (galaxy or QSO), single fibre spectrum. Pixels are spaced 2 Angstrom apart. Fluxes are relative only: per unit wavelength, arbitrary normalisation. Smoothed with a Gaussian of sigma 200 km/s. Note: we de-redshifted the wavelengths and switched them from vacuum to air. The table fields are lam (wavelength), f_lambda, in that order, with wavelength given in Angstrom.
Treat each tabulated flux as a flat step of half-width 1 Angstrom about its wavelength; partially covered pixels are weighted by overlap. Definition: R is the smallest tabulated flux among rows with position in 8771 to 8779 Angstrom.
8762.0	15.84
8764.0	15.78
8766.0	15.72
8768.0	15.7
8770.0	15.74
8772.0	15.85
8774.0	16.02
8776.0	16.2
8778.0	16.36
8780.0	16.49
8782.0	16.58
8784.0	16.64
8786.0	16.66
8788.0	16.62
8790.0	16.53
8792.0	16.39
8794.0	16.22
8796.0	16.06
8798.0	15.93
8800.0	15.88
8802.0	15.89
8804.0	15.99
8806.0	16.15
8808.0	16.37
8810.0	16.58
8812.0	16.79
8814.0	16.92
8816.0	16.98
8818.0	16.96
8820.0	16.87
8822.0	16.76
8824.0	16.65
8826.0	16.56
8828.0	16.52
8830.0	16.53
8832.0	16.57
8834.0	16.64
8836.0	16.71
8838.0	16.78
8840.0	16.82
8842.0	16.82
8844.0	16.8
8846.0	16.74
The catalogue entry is 15.85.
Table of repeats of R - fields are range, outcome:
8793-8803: 15.88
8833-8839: 16.64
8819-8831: 16.52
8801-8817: 15.89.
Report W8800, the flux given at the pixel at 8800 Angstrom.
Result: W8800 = 15.88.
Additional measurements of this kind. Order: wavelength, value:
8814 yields 16.92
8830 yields 16.53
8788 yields 16.62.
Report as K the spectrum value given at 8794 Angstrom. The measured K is 16.22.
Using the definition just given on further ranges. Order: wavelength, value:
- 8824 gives 16.65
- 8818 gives 16.96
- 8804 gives 15.99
